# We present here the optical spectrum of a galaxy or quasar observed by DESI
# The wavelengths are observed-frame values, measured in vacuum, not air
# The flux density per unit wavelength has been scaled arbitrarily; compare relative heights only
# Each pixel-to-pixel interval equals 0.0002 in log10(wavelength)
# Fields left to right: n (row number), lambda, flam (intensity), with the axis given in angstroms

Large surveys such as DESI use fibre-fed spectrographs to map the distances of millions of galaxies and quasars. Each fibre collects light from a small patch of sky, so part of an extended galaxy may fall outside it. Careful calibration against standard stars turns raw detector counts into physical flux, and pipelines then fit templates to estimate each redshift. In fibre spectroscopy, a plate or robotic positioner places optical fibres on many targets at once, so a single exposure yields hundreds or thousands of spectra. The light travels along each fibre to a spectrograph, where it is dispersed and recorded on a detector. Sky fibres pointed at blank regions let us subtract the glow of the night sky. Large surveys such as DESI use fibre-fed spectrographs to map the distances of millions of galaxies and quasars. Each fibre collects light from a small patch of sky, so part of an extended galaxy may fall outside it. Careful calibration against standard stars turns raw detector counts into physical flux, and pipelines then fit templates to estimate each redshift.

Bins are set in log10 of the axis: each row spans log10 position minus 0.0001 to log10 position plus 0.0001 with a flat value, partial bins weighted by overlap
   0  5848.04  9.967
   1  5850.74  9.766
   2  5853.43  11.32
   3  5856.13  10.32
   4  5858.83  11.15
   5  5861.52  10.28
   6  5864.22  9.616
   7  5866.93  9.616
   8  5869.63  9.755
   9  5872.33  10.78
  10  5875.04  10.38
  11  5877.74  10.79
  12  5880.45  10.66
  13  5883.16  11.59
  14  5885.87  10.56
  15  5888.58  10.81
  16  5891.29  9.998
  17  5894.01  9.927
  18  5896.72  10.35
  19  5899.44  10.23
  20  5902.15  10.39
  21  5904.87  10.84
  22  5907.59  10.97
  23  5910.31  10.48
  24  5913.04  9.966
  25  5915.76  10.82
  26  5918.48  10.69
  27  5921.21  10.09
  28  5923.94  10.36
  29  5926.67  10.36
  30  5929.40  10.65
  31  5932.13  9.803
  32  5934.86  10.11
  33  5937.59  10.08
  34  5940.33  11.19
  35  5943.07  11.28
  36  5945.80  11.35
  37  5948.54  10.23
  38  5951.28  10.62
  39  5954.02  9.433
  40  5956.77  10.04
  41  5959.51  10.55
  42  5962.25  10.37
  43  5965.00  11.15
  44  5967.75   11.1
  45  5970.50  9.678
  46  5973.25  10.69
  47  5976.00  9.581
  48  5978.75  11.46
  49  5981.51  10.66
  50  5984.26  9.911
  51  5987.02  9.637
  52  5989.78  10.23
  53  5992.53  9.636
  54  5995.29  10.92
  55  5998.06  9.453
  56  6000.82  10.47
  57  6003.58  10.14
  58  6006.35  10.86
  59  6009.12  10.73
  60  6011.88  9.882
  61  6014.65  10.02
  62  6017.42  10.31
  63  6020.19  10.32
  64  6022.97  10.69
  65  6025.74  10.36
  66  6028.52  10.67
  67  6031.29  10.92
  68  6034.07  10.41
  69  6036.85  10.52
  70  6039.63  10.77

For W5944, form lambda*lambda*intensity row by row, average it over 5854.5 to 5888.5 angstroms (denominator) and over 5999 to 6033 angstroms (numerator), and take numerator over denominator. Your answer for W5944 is 1.0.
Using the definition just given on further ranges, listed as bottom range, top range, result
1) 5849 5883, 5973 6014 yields 1.03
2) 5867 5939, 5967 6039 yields 1.03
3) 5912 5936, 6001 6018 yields 1.03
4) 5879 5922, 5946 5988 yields 1.01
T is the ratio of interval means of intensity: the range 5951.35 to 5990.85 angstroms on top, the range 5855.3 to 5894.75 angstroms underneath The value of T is 1.0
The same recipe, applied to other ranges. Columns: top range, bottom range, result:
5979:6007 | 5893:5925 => 0.98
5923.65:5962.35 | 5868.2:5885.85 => 0.98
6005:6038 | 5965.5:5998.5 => 1.02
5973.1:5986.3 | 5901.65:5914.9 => 0.99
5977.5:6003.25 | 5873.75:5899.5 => 0.97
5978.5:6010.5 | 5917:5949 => 0.98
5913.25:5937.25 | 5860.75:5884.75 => 0.99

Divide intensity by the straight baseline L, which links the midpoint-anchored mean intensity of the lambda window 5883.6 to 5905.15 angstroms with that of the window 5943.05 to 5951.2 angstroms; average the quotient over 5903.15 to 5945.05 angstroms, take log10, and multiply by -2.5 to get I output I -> 0.01 mag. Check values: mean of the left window 10.4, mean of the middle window 10.5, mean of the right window 10.9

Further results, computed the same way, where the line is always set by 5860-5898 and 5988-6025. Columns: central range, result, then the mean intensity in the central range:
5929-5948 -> -0.031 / 10.6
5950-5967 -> -0.008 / 10.4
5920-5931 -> -0.002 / 10.4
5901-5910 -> -0.037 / 10.7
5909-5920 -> -0.014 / 10.5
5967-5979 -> -0.009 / 10.4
